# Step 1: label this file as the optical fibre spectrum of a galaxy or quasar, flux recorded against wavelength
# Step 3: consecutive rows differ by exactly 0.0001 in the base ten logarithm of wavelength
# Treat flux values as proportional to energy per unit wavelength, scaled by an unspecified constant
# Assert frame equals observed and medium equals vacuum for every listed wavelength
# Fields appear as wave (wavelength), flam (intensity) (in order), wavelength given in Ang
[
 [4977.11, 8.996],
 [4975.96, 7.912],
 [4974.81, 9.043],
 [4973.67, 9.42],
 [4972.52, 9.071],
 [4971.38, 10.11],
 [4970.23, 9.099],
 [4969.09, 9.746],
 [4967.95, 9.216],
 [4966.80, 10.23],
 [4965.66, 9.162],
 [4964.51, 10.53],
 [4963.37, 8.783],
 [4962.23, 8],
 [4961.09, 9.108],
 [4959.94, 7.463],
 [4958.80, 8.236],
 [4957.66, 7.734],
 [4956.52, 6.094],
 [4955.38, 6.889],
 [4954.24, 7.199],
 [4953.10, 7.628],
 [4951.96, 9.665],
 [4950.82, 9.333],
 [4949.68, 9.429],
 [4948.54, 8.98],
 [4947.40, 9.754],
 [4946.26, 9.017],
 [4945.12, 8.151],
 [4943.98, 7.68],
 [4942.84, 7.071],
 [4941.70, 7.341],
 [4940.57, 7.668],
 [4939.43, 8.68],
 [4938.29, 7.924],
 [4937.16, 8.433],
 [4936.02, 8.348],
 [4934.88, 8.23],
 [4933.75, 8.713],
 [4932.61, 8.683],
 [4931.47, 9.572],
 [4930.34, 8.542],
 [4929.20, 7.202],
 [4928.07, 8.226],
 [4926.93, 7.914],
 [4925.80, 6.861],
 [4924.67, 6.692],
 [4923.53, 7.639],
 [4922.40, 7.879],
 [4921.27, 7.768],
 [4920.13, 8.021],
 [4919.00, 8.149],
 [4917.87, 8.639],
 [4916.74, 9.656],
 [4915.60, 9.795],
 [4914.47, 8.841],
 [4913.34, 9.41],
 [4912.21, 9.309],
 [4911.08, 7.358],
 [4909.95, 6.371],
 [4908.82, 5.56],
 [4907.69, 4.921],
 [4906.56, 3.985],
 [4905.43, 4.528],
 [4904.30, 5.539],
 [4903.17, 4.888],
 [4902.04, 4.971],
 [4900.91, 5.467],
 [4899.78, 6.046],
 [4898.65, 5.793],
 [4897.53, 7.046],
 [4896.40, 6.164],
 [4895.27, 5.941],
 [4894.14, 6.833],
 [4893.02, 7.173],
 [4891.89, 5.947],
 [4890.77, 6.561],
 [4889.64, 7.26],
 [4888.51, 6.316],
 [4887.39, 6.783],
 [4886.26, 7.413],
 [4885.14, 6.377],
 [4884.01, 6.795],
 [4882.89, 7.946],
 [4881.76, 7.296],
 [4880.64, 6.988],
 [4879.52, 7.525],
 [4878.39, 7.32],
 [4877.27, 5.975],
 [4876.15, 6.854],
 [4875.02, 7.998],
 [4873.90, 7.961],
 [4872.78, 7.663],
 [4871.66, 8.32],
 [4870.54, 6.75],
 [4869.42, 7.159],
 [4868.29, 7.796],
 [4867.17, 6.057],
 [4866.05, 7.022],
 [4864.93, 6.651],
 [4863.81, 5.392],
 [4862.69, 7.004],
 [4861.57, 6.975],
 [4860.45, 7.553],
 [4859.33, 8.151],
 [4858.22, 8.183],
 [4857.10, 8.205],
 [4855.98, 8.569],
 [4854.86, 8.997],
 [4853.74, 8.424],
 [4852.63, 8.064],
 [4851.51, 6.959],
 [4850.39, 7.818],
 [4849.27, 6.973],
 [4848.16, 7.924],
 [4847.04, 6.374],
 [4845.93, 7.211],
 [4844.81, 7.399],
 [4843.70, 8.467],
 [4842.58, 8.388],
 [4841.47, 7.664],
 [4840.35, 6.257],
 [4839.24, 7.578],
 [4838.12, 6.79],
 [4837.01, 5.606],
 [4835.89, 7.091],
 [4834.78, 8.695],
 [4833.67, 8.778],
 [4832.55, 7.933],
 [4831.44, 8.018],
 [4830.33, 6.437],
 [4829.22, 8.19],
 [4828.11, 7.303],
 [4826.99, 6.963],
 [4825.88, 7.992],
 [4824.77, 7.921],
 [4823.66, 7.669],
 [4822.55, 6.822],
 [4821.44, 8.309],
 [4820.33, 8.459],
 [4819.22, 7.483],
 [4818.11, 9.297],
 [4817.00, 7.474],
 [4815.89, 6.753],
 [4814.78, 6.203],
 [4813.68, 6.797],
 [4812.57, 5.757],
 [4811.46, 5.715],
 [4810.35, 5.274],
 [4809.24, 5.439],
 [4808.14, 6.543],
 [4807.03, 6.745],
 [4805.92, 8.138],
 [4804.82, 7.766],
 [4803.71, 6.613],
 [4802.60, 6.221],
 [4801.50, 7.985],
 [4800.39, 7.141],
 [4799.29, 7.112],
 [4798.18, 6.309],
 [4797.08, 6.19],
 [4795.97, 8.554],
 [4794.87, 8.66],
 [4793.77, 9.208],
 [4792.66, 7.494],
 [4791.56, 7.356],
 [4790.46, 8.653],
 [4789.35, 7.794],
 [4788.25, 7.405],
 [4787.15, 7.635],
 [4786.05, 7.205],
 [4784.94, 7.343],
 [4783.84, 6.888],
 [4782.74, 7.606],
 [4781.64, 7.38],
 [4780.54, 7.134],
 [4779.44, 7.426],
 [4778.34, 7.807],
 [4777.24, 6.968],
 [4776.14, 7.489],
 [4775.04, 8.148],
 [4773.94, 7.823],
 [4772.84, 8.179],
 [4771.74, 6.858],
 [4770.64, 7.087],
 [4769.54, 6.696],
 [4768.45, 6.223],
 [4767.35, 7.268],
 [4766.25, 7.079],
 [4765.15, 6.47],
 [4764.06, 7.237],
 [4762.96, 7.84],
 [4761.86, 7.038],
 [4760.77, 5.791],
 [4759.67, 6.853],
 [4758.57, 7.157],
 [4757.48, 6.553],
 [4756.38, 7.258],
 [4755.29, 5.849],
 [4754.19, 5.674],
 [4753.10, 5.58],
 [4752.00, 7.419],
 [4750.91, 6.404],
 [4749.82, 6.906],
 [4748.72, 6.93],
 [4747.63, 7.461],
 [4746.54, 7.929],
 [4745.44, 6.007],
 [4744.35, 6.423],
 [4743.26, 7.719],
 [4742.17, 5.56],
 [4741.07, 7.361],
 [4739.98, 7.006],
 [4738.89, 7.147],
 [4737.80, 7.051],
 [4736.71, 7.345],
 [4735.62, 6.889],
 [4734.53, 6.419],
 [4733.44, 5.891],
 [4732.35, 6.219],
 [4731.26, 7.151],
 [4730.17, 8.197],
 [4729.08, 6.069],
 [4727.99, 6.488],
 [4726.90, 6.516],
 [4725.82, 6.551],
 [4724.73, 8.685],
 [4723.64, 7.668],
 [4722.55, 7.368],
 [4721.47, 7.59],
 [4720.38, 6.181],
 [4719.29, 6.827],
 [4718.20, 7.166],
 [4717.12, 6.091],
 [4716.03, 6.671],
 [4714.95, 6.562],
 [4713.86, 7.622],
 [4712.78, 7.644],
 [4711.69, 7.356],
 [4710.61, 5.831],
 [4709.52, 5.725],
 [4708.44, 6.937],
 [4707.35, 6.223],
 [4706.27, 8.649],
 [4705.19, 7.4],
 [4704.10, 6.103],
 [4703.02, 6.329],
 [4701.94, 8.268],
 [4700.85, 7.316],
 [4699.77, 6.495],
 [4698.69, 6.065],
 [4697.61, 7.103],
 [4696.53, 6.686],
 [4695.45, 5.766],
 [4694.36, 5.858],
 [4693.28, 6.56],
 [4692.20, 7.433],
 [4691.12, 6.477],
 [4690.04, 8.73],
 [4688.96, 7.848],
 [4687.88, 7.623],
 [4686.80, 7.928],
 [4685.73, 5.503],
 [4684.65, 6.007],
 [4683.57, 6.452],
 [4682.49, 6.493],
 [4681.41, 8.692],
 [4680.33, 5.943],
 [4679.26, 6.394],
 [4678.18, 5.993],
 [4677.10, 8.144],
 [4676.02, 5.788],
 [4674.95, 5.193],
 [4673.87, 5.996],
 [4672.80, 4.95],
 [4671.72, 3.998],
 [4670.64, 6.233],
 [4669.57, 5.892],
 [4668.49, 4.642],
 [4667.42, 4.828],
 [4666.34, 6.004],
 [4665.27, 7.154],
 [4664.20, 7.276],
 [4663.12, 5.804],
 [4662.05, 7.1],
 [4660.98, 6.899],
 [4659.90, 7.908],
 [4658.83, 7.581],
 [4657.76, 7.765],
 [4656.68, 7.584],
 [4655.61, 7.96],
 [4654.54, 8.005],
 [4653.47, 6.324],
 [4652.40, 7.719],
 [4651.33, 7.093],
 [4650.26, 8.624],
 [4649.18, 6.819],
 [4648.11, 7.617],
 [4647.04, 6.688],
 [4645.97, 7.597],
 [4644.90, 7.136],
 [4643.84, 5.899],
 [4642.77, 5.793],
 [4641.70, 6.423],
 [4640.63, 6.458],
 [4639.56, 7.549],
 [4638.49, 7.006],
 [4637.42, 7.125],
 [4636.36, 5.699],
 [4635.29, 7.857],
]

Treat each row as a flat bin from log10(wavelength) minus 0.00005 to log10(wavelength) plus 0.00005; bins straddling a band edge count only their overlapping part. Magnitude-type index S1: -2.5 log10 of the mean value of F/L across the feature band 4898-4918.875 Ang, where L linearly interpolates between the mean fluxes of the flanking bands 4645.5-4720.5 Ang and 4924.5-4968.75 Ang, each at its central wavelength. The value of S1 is 0.20 mag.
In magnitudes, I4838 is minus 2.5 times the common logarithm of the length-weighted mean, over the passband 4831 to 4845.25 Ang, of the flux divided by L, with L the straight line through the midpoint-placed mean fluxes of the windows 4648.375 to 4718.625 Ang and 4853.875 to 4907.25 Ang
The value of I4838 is -0.12 mag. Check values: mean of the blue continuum 6.76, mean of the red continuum 6.82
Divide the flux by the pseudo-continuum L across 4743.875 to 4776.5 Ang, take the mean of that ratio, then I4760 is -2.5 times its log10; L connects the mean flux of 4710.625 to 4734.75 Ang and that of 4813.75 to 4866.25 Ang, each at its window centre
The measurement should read 0.033 mag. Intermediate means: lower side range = 6.93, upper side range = 7.54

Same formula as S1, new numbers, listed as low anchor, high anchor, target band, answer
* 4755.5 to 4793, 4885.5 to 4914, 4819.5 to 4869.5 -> -0.120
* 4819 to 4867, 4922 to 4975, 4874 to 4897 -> 0.147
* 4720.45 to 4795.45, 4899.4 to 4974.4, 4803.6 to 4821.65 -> 0.063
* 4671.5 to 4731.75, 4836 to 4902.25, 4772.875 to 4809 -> -0.074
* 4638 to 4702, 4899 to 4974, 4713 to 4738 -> 0.010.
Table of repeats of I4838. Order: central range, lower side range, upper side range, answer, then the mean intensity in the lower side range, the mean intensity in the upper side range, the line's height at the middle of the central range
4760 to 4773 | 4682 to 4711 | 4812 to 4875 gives 0.03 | 6.81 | 7.48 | 7.13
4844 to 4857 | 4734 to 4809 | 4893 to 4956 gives -0.05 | 7.13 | 7.57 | 7.36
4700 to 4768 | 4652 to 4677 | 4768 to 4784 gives 0.02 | 6.48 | 7.33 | 7.01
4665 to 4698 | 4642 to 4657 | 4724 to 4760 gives 0.11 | 7.19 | 6.81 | 7.06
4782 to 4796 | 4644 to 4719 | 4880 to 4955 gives -0.10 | 6.78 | 7.46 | 7.09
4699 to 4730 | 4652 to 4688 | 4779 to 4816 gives -0.03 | 6.57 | 7.13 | 6.76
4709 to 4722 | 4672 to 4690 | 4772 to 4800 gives 0.02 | 6.58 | 7.58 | 6.91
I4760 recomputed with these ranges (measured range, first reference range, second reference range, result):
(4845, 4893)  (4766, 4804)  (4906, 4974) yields 0.08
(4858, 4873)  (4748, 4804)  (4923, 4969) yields 0.09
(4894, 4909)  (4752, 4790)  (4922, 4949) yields 0.39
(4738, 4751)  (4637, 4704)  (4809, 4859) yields 0.02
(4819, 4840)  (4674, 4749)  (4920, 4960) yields -0.01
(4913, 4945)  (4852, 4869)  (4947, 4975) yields 0.03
